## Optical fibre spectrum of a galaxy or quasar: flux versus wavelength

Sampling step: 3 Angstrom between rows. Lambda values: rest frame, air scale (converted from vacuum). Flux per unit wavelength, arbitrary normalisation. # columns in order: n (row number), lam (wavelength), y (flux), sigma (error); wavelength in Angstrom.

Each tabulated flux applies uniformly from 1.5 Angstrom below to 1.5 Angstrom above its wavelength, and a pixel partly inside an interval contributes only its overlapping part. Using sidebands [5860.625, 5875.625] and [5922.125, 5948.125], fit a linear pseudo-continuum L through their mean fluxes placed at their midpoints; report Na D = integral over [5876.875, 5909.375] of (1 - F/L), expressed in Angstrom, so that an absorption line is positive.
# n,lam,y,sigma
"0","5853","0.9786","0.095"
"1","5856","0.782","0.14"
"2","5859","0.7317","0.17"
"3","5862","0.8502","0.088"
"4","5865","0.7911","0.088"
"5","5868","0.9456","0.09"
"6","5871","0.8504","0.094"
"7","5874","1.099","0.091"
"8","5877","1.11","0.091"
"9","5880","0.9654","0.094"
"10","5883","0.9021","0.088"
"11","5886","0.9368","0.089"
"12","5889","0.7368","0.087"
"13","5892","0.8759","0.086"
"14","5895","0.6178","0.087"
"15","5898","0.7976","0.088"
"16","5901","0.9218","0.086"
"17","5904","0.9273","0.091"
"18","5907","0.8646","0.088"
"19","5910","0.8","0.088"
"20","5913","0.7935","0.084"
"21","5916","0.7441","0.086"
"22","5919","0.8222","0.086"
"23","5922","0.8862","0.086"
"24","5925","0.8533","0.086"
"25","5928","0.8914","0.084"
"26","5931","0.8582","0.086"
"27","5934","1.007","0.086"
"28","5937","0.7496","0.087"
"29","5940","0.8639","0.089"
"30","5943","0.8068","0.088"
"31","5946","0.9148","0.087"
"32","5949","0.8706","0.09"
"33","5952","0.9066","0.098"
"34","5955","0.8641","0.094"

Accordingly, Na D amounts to 1.0 Angstrom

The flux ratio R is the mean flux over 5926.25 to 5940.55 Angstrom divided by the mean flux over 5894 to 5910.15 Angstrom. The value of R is 1.1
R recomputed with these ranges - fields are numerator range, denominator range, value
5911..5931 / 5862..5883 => 0.88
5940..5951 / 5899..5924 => 1.03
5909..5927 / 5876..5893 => 0.89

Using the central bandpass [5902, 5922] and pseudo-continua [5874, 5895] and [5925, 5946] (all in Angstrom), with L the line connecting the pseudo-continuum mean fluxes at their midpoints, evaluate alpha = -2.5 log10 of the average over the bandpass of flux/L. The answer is 0.07 mag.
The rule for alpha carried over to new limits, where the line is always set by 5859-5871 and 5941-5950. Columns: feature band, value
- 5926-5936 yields -0.06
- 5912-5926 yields 0.05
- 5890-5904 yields 0.05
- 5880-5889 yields -0.06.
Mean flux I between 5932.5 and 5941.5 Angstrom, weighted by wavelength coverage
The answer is 0.874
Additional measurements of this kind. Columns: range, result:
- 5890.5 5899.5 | 0.764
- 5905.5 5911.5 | 0.832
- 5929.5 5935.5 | 0.933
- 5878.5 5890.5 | 0.885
